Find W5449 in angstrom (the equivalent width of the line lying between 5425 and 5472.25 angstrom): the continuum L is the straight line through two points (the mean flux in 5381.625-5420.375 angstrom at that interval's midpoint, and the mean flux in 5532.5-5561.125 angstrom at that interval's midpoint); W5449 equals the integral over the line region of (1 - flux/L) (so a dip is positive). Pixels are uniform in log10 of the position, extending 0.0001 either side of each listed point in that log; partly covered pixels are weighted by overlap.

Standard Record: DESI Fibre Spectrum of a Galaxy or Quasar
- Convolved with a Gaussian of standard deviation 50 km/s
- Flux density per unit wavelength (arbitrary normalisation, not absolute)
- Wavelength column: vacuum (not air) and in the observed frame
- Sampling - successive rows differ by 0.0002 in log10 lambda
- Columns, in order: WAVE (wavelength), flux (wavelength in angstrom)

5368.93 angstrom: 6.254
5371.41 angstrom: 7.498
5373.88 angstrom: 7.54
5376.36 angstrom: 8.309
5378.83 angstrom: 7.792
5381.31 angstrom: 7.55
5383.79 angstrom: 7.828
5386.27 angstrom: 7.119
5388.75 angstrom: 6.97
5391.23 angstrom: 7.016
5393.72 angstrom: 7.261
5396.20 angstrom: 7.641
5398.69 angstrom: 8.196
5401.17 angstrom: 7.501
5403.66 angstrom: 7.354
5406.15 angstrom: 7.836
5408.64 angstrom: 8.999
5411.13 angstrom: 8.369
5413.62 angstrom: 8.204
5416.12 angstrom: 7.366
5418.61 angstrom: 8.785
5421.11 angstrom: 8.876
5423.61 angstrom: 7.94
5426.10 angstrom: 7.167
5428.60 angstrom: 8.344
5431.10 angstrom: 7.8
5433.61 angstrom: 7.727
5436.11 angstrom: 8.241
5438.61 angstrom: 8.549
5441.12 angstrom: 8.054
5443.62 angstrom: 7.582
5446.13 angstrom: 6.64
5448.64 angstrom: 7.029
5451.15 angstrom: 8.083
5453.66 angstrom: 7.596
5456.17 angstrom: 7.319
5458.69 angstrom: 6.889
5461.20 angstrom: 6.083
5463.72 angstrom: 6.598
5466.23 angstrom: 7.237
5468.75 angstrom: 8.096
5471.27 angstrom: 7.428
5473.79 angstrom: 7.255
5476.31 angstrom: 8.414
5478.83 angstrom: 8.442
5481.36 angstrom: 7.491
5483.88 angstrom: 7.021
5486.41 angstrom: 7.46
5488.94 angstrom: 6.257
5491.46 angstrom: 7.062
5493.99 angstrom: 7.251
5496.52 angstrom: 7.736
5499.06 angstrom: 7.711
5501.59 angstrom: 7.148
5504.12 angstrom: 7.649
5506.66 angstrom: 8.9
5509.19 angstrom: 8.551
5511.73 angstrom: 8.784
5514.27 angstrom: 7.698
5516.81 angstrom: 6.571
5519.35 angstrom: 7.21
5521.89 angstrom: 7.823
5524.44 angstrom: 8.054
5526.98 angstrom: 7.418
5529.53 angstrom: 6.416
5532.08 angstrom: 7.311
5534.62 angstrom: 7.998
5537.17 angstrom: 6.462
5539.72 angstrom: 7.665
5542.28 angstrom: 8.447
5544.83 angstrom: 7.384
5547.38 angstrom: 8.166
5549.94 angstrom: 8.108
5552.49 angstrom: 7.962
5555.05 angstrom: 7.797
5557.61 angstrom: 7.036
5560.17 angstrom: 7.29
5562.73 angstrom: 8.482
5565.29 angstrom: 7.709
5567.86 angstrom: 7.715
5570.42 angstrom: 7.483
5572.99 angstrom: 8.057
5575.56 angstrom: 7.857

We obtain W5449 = 1.5 angstrom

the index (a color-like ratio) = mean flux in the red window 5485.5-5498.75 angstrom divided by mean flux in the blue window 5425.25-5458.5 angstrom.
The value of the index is 0.9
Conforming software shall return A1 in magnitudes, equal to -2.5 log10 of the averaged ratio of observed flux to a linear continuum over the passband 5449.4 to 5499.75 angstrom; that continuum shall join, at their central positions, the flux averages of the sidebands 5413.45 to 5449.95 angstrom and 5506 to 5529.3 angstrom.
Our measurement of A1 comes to 0.07 mag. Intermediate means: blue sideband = 7.88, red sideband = 7.8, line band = 7.36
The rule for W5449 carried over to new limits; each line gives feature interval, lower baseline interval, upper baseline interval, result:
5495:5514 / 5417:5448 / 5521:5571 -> -0.7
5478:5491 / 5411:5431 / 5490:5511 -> 0.9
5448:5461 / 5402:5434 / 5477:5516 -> 1.0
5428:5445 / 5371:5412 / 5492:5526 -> -0.7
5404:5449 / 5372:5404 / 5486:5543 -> -2.6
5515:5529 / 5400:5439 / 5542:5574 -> 0.9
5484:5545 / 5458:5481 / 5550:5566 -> 0.3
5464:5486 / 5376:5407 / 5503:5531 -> 0.1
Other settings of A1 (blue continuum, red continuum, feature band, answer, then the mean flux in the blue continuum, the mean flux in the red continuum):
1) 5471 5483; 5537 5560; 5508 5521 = 0.00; 7.81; 7.71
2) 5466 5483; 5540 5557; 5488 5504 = 0.08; 7.78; 7.92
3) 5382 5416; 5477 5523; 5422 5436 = -0.03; 7.7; 7.61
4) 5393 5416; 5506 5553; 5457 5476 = 0.10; 7.92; 7.71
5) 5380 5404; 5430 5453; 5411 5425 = -0.09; 7.45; 7.74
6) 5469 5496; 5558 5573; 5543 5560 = -0.01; 7.44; 7.72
